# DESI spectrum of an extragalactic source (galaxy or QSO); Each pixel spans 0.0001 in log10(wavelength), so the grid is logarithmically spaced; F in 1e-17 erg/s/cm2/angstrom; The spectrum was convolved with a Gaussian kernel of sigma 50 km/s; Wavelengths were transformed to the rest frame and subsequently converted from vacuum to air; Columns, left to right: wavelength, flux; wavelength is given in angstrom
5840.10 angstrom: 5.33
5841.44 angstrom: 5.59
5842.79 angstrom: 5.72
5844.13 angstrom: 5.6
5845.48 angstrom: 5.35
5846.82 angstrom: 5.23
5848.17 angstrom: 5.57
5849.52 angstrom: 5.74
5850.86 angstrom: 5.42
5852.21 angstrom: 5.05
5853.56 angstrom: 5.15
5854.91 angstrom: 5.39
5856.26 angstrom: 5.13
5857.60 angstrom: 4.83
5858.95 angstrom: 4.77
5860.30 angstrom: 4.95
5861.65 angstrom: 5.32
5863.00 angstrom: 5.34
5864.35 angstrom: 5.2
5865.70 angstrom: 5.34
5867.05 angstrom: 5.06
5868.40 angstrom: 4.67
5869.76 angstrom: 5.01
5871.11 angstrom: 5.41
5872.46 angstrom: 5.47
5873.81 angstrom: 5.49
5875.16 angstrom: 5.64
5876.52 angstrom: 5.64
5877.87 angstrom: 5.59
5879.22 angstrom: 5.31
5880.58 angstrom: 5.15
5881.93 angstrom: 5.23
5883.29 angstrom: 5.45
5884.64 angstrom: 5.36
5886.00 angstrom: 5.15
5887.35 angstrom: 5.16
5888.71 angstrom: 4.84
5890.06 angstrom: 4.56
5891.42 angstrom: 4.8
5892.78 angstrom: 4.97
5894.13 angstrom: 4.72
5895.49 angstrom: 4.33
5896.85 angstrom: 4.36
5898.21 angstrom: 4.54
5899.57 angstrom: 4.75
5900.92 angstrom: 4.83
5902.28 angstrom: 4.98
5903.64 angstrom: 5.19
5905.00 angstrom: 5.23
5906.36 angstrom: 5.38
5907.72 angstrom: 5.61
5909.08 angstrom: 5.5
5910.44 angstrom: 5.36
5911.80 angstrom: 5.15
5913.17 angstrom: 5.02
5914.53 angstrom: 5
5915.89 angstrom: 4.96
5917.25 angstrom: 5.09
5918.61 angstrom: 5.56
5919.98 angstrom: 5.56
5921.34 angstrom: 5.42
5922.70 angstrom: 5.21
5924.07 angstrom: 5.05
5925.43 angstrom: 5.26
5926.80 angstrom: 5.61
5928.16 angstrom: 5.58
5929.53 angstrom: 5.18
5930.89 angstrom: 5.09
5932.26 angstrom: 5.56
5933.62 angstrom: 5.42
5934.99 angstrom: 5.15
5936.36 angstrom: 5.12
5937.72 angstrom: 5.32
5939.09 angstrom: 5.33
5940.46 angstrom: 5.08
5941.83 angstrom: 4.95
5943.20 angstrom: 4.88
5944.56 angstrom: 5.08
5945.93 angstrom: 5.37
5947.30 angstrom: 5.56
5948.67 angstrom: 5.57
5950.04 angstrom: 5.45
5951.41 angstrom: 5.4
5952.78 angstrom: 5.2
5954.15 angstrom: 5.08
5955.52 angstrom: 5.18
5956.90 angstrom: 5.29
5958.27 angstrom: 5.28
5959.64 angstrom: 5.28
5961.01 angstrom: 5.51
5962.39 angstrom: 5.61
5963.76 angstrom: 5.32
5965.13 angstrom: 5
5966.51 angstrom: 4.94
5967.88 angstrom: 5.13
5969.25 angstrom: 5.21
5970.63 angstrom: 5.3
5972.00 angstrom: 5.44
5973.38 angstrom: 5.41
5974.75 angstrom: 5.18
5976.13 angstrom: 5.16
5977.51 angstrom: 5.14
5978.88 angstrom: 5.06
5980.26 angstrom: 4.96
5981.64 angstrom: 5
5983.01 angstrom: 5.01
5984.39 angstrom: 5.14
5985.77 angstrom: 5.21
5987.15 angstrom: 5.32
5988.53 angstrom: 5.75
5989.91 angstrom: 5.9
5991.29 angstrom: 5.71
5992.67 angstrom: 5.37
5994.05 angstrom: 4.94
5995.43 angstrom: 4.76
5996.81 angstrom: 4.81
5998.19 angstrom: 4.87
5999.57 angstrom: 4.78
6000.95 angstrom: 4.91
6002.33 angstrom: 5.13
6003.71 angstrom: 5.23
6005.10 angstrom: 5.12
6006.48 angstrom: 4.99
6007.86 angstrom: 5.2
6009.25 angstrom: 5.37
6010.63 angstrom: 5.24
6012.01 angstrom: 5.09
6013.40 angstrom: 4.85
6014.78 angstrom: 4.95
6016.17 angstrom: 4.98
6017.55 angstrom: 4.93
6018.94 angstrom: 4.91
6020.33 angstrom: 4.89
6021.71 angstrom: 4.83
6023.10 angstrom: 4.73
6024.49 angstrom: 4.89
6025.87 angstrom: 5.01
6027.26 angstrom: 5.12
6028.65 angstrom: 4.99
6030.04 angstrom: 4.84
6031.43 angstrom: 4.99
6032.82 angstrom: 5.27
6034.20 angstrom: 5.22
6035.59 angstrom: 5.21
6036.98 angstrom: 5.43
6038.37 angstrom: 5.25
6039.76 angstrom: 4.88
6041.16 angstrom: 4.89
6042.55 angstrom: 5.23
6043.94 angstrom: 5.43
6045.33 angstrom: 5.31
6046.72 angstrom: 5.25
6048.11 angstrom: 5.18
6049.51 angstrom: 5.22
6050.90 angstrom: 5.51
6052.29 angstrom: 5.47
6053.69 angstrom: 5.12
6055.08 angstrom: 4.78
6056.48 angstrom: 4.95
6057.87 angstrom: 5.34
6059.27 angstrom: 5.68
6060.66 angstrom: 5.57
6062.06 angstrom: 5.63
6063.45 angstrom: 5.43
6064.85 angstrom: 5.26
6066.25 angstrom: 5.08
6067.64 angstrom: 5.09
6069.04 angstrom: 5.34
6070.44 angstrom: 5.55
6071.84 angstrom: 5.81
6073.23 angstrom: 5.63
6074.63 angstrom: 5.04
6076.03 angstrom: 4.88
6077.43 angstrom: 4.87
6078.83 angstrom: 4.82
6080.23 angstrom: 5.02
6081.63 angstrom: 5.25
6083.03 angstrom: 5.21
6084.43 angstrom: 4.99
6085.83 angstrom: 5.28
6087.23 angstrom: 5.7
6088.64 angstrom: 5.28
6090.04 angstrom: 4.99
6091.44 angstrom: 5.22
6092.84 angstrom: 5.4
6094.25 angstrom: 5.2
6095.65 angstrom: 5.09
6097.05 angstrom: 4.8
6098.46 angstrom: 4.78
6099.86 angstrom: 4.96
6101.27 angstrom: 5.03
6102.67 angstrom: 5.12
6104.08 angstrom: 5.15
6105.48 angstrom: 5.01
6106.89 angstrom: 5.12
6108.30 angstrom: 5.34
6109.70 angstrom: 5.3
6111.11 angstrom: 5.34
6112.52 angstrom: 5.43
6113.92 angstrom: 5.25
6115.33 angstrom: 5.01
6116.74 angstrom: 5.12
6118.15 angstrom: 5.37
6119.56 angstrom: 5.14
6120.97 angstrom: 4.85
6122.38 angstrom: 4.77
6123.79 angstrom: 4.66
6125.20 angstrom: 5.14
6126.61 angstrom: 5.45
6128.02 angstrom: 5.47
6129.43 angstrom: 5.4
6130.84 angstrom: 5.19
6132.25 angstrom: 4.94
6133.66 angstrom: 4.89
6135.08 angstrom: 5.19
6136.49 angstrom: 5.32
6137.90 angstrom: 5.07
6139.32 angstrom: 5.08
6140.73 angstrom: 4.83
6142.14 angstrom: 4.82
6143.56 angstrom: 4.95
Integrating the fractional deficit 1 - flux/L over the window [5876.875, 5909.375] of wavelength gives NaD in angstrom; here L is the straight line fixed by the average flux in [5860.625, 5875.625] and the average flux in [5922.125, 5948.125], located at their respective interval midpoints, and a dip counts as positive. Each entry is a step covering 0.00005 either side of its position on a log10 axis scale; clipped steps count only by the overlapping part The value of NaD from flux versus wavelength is 1.3 angstrom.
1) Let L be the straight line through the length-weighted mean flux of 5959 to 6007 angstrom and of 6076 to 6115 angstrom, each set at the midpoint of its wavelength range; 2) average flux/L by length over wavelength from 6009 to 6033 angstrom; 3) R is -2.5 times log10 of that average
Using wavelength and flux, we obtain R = 0.04 mag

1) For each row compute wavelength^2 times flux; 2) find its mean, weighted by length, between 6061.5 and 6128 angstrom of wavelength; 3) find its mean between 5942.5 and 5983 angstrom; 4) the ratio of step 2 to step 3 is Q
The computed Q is 1.03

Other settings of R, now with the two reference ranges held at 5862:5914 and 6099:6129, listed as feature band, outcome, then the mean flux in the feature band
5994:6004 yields 0.046 mag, 4.92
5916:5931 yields -0.041 mag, 5.32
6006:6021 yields 0.021 mag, 5.04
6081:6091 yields -0.021 mag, 5.24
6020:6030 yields 0.047 mag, 4.92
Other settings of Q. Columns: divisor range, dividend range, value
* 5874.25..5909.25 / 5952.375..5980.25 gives 1.05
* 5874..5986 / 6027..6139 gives 1.05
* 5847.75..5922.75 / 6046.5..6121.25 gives 1.08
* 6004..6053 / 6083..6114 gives 1.04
